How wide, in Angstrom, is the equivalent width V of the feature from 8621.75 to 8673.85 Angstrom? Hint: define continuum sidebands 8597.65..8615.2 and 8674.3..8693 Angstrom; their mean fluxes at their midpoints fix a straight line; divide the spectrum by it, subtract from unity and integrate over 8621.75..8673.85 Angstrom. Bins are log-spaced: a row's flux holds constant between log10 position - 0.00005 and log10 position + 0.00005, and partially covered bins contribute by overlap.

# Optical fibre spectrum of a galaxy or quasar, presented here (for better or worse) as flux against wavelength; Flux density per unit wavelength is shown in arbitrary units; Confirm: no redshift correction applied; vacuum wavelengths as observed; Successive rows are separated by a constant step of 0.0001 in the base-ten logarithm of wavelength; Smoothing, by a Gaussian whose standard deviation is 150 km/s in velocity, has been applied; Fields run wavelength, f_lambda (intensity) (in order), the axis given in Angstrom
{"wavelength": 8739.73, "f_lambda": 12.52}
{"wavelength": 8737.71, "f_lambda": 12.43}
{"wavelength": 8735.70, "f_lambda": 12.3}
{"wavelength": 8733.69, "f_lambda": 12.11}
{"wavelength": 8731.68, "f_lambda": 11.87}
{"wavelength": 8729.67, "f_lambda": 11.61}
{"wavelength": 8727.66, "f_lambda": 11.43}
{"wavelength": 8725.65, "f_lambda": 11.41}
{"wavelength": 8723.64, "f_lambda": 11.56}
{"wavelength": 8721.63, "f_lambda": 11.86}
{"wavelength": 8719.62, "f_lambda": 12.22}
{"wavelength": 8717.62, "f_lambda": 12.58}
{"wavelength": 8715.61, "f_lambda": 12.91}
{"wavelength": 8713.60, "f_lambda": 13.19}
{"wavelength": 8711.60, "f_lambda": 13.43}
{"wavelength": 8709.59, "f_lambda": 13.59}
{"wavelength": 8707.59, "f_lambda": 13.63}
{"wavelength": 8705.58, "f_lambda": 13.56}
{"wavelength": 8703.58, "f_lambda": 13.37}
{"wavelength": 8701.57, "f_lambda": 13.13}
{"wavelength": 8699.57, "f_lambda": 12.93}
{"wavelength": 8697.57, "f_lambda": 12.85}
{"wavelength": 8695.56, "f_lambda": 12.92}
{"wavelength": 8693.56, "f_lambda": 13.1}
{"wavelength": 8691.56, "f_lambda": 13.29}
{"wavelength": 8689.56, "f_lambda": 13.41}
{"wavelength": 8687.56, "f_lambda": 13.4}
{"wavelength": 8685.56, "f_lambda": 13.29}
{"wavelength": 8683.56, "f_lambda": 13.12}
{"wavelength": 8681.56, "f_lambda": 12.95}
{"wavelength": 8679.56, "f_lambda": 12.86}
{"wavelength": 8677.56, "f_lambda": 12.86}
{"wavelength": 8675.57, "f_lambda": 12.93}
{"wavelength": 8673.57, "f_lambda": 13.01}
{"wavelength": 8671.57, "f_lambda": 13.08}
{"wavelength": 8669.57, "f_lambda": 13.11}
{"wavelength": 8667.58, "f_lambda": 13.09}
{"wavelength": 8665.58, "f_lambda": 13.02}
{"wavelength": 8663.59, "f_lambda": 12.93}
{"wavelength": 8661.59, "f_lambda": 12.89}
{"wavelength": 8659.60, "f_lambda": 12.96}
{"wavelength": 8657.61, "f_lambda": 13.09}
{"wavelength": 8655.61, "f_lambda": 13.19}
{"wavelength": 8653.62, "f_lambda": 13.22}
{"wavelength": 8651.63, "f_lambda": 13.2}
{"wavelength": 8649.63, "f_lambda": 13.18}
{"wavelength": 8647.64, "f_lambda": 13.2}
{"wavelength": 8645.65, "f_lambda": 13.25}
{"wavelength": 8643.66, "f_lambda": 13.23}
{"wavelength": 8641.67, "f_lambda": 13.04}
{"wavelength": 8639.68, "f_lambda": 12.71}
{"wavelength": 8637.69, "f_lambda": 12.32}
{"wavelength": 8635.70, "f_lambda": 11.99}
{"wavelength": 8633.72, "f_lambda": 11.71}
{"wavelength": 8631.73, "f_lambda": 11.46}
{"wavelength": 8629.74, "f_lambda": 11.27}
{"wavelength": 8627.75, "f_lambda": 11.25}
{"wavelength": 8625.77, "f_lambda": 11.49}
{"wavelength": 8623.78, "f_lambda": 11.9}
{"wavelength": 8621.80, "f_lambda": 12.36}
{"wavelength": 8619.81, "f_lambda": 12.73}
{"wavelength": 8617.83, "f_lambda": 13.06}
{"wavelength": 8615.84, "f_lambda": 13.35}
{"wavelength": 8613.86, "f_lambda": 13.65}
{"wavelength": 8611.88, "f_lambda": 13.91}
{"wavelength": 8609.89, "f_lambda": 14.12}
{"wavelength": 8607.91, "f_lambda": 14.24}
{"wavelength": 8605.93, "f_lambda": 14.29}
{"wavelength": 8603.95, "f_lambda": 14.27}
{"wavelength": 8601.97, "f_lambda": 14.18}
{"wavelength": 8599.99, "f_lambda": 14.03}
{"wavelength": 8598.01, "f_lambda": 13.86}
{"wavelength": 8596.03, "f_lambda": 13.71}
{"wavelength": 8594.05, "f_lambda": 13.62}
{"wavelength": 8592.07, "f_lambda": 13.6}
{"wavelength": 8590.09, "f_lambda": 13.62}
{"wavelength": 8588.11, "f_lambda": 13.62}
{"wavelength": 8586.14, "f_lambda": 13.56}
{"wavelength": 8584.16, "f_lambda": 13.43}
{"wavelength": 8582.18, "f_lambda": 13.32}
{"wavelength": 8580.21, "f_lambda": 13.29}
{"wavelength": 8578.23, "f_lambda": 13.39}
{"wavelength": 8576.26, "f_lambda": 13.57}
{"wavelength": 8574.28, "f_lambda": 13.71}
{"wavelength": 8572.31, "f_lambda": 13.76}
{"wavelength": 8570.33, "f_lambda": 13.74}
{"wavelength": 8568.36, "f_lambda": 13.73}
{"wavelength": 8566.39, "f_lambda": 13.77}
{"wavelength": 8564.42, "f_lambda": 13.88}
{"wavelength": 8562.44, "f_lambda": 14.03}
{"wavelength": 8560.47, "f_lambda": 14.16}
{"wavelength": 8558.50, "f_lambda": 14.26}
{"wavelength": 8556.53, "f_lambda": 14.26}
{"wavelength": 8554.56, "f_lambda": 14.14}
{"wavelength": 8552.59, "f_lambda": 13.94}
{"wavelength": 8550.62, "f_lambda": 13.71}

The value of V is 3.51 Angstrom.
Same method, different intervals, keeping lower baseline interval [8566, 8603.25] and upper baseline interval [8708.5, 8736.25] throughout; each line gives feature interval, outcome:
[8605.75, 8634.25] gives 1.3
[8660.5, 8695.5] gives -0.9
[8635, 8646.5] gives 0.3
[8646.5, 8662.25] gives -0.2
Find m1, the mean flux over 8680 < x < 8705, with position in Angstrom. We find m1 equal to 13.1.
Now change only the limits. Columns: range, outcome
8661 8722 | 13.1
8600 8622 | 13.7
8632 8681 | 12.9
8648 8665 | 13.1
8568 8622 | 13.6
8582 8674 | 13.1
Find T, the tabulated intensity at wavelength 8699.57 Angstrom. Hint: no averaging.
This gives 12.93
